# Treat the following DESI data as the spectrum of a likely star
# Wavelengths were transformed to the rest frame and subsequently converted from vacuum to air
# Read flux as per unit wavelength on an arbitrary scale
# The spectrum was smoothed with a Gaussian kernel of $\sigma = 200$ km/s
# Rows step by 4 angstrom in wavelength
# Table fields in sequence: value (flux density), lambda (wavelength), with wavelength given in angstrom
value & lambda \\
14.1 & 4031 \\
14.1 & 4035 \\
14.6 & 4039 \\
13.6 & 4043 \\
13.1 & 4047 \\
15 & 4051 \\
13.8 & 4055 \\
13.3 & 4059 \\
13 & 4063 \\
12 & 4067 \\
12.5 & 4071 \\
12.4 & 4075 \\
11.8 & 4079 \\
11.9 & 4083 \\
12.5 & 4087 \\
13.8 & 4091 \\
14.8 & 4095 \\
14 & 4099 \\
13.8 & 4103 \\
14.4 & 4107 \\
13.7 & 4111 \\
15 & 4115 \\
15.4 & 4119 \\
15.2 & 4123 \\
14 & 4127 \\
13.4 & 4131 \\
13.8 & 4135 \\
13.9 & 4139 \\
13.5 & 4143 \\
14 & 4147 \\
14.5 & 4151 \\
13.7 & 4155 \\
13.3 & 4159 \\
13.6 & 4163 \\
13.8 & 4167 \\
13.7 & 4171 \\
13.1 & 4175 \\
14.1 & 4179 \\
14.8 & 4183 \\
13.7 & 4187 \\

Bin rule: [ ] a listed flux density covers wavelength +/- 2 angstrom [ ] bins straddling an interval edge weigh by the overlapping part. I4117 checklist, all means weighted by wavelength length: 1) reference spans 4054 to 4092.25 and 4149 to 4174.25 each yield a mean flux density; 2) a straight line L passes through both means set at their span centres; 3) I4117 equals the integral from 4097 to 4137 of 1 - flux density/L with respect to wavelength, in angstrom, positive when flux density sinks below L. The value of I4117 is -3.29 angstrom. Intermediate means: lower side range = 12.6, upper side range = 13.7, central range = 14.3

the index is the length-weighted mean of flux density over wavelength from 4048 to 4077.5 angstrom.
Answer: 13.1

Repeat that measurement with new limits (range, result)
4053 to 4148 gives 13.6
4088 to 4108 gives 14.1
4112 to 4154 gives 14.2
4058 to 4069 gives 12.7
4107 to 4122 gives 14.7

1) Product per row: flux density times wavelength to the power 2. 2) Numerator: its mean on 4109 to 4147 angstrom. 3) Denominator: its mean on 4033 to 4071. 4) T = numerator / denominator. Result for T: 1.09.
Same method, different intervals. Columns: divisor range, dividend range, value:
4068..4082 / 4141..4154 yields 1.19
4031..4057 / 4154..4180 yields 1.03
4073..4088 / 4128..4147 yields 1.16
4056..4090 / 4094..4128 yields 1.18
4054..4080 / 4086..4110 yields 1.12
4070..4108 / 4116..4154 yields 1.10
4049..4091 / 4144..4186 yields 1.13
